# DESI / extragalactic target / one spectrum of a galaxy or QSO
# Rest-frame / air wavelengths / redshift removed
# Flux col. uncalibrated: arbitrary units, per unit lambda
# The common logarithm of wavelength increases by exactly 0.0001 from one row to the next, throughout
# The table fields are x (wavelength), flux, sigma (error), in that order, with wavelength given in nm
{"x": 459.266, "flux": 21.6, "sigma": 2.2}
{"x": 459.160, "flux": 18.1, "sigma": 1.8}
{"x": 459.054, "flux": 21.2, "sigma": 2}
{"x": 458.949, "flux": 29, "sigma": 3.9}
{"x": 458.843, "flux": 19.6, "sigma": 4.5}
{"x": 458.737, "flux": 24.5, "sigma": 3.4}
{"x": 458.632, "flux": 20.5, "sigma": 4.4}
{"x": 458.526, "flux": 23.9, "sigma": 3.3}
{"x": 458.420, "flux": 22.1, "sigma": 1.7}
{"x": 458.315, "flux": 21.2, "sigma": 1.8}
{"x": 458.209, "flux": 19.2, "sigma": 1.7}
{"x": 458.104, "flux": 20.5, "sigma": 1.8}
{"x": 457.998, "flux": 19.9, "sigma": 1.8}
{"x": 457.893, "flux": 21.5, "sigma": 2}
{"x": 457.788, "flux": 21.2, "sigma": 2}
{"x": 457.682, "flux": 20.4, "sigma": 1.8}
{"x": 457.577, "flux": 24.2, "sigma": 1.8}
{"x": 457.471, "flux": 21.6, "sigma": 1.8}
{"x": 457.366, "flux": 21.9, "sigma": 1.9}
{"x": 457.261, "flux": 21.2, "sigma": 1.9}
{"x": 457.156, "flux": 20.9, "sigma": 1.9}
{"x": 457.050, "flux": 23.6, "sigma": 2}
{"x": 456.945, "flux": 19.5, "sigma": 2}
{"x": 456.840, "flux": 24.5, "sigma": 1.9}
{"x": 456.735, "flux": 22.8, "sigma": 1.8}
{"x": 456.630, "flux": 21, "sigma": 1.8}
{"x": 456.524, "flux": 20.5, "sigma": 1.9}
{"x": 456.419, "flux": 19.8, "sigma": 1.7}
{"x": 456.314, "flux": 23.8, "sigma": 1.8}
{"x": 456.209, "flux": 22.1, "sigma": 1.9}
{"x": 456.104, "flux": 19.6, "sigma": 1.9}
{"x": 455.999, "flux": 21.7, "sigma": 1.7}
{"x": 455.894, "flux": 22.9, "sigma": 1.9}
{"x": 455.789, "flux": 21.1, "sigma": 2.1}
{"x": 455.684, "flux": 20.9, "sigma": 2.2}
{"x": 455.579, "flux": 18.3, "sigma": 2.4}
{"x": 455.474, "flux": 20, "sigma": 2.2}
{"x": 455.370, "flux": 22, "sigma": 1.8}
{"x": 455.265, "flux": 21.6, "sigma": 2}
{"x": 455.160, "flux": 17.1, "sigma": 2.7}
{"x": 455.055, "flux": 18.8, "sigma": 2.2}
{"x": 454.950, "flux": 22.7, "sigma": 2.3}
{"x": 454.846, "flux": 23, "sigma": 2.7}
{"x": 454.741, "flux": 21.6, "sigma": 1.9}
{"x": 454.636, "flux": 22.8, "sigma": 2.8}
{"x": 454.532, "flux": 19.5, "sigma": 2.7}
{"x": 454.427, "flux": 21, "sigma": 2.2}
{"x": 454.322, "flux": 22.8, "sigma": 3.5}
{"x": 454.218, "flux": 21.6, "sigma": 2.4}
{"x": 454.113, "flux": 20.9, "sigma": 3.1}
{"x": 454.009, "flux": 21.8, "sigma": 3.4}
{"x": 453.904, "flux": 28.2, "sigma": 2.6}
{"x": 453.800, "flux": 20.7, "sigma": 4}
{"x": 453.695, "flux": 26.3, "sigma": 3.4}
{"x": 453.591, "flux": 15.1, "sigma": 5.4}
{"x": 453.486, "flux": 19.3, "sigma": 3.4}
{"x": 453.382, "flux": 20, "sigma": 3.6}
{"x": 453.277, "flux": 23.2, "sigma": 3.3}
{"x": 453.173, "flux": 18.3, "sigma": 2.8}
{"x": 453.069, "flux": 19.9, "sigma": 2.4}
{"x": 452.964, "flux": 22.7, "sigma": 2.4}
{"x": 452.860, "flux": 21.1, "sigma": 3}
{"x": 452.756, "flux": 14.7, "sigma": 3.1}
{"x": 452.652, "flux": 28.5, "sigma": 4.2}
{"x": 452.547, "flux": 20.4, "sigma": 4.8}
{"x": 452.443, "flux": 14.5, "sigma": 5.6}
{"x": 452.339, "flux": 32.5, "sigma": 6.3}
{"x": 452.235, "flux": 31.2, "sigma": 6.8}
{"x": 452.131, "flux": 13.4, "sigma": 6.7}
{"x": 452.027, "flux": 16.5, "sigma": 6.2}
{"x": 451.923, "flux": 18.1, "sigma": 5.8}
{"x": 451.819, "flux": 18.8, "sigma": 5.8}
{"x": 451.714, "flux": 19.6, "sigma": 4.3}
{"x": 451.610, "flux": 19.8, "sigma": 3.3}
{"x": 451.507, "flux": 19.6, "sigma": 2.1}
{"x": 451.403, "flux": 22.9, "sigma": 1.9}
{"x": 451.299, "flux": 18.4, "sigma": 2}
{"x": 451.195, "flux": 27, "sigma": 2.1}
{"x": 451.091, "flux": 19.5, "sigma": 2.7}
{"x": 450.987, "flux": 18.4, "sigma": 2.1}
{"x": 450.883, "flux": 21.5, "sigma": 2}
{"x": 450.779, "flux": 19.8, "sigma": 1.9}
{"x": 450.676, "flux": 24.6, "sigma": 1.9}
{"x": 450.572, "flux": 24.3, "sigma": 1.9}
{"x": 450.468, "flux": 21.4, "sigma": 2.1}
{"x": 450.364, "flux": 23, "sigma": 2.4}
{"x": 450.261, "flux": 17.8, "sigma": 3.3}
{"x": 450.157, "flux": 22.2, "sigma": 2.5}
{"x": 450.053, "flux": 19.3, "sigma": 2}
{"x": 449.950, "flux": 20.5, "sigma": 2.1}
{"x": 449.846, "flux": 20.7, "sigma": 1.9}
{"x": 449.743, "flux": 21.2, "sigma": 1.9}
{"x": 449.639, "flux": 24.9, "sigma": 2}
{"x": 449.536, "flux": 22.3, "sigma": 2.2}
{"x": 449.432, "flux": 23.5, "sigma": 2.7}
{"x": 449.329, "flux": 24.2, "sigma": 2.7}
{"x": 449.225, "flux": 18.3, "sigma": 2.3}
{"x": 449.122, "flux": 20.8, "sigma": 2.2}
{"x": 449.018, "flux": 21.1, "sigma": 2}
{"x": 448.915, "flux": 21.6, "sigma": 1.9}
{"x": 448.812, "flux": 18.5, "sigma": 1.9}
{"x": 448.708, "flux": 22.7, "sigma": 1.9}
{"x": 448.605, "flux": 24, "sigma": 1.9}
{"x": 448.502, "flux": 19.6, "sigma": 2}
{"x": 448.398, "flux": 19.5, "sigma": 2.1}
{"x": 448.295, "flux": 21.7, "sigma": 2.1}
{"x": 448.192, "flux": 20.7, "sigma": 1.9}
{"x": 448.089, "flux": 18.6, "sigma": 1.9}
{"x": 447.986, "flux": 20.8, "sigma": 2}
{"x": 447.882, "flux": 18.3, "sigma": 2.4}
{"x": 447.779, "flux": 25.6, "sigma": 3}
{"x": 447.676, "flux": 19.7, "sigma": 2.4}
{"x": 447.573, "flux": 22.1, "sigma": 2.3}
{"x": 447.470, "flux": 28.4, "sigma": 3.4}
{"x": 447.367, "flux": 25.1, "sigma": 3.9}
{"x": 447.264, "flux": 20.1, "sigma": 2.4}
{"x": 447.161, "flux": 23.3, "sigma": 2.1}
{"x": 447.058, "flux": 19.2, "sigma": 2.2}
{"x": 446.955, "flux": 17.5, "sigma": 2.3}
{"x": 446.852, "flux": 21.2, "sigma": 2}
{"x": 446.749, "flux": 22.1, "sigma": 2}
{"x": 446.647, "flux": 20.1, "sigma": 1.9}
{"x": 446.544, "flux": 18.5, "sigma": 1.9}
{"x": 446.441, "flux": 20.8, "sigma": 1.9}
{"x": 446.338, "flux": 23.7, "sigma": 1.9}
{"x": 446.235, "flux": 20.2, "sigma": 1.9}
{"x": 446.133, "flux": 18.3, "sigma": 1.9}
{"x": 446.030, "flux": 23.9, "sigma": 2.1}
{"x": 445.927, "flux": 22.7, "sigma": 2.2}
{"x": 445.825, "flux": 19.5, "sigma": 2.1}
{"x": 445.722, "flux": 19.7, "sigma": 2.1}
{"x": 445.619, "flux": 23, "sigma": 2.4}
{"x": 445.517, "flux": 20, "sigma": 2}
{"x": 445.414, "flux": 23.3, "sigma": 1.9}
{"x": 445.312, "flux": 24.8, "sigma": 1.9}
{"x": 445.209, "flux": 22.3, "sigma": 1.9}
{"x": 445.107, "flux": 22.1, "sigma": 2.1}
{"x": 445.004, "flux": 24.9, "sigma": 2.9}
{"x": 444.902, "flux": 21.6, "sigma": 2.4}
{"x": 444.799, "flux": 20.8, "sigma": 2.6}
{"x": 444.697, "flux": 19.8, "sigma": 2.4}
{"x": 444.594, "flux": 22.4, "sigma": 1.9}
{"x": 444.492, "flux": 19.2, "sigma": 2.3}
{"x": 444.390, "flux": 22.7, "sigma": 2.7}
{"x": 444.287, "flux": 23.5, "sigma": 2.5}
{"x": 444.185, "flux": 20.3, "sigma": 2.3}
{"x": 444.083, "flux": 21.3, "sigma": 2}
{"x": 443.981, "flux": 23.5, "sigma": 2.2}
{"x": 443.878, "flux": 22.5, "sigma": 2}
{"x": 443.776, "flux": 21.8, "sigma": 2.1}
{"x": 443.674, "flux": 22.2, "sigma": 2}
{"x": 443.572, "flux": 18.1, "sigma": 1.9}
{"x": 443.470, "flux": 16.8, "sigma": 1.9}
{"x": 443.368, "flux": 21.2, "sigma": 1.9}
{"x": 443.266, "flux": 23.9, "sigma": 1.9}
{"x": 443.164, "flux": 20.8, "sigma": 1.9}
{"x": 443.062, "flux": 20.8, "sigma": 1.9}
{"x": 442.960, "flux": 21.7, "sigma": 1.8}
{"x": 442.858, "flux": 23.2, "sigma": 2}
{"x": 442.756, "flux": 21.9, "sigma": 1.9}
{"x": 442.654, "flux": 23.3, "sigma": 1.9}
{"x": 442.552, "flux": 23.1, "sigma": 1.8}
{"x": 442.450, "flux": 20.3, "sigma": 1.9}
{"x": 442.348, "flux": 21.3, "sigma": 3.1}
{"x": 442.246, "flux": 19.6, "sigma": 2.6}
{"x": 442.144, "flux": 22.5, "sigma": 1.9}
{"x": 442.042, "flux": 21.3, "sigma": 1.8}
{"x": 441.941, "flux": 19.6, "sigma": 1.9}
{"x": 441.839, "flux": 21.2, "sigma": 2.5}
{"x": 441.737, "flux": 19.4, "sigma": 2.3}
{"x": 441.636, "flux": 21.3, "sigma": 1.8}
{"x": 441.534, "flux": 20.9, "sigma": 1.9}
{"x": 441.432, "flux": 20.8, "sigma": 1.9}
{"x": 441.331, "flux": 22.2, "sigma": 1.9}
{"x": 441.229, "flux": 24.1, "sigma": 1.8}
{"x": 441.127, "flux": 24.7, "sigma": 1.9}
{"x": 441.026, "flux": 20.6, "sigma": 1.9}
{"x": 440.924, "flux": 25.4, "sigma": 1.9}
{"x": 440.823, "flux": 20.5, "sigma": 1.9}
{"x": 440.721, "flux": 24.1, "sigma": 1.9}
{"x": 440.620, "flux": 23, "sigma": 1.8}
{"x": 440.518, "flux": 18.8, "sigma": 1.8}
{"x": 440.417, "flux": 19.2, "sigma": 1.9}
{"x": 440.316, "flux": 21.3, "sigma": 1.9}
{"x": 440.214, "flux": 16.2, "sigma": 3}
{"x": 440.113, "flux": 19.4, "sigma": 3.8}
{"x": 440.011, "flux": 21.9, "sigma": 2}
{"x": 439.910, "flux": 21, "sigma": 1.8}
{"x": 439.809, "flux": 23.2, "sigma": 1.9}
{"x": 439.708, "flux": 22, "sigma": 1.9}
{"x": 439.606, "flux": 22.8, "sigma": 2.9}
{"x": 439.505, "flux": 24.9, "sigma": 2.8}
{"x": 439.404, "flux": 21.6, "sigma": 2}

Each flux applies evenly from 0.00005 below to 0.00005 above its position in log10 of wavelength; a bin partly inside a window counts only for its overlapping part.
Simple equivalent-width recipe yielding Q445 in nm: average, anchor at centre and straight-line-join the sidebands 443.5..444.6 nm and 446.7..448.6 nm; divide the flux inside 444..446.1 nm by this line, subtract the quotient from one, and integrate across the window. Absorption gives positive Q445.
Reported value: -0.043 nm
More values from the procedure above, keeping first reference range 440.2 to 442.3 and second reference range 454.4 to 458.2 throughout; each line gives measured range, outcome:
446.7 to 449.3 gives 0.01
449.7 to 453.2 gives 0.05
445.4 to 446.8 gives 0.02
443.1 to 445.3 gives -0.02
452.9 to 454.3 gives -0.01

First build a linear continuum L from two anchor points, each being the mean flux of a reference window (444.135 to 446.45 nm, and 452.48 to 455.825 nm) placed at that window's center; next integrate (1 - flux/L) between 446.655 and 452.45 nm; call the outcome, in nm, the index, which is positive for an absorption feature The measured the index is 0.03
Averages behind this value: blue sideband 21.7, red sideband 21.1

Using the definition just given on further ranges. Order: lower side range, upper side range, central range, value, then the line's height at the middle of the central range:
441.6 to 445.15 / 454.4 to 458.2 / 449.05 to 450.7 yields -0.03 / 21.3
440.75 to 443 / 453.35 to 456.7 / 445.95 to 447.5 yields 0.01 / 21.6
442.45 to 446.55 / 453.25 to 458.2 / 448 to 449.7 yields 0.01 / 21.5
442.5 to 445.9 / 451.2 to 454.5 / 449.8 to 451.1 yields 0.01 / 21.3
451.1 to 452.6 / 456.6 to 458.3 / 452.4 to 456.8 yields 0.02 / 21.2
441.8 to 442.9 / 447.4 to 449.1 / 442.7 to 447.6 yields -0.02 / 21.5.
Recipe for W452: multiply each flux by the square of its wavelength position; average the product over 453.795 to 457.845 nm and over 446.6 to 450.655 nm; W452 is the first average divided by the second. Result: 1.0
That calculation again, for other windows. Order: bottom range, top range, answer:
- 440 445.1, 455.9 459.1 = 1.09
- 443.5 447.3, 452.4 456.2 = 1.02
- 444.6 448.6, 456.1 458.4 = 1.05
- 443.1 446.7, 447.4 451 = 1.02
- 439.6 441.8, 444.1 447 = 1.02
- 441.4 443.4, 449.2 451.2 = 1.05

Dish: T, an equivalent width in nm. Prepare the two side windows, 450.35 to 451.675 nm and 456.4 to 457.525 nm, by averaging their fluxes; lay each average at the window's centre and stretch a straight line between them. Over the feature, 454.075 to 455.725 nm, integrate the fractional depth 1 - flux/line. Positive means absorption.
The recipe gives 0.05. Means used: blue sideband 21.5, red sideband 21.6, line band 20.9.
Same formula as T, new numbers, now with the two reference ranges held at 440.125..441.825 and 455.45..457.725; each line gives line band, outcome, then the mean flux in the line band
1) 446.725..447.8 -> -0.035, 22.1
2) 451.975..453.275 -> 0.014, 21.2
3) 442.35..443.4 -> -0.031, 22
